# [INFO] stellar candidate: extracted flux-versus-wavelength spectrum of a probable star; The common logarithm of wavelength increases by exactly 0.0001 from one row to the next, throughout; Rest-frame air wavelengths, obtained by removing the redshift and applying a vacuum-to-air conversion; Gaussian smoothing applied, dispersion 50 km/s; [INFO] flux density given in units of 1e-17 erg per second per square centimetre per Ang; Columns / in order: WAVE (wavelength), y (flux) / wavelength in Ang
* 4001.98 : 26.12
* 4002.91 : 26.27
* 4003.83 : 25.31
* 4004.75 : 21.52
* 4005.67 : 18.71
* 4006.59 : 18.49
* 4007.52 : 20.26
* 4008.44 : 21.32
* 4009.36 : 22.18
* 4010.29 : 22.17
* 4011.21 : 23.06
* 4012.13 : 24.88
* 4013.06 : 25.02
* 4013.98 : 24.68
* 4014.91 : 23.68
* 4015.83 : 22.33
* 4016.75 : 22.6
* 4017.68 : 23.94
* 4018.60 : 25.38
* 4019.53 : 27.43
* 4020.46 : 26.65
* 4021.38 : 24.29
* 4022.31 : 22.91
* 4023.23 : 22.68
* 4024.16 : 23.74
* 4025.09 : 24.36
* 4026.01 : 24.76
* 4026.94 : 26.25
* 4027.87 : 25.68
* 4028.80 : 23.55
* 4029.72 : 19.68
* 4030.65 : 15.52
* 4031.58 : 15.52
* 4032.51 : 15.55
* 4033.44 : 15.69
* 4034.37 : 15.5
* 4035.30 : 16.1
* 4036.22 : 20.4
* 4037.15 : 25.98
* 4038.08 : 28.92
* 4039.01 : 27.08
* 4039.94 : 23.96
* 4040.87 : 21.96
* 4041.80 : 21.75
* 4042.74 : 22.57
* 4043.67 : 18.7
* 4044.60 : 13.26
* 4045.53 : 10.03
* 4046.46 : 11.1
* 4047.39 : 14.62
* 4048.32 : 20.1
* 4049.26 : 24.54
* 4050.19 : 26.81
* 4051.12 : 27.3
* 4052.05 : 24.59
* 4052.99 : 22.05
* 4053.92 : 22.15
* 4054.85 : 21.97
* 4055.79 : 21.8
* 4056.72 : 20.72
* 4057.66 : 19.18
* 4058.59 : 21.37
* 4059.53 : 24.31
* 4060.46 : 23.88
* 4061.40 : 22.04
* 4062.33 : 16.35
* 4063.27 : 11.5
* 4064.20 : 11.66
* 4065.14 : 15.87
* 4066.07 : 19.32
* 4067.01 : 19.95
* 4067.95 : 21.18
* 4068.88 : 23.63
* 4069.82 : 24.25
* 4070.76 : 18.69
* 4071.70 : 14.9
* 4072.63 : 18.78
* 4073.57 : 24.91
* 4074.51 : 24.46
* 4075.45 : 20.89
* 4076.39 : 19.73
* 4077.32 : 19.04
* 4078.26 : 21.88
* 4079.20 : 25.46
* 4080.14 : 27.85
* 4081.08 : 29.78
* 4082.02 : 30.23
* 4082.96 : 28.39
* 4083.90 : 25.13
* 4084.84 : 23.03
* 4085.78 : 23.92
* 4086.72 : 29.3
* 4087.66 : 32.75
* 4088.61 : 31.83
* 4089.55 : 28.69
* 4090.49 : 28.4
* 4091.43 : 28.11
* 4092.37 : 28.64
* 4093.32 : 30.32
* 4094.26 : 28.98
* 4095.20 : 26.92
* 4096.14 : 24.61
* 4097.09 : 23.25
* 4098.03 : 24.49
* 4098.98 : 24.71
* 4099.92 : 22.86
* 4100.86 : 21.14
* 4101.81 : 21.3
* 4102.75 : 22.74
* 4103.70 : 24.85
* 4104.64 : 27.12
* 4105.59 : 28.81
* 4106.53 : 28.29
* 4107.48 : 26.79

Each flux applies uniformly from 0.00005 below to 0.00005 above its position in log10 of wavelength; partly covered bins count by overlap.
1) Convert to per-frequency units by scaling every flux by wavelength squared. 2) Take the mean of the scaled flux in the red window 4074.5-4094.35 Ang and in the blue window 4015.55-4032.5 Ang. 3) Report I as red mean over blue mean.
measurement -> 1.20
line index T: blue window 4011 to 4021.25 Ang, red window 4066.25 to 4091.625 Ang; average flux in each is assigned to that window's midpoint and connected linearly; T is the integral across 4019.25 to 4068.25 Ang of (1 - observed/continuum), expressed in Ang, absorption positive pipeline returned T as 7.4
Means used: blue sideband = 24.5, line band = 20.8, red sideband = 24.5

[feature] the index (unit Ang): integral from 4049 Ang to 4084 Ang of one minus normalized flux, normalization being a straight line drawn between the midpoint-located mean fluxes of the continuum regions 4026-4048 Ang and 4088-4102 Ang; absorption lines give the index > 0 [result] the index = 1.7 Ang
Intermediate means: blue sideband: 19.7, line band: 22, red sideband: 26.4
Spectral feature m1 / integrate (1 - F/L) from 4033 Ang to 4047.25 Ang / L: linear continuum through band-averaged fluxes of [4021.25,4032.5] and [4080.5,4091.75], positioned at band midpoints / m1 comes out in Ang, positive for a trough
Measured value 2.4 Ang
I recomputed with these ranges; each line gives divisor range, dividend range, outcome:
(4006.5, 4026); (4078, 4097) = 1.22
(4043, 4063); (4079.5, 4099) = 1.39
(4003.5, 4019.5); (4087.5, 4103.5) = 1.20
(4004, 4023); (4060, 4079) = 0.88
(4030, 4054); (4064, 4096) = 1.24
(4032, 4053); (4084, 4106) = 1.33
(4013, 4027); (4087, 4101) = 1.16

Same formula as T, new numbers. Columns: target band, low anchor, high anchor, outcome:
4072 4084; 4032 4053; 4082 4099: 0.7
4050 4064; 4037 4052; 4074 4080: 0.1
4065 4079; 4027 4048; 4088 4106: 1.6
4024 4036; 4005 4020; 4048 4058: 1.5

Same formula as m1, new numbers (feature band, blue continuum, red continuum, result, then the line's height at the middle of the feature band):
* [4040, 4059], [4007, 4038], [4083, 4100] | 3.0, 24.2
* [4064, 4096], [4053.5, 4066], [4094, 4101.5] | -3.2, 22.1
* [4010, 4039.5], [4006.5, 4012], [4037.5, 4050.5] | -2.2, 21.1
